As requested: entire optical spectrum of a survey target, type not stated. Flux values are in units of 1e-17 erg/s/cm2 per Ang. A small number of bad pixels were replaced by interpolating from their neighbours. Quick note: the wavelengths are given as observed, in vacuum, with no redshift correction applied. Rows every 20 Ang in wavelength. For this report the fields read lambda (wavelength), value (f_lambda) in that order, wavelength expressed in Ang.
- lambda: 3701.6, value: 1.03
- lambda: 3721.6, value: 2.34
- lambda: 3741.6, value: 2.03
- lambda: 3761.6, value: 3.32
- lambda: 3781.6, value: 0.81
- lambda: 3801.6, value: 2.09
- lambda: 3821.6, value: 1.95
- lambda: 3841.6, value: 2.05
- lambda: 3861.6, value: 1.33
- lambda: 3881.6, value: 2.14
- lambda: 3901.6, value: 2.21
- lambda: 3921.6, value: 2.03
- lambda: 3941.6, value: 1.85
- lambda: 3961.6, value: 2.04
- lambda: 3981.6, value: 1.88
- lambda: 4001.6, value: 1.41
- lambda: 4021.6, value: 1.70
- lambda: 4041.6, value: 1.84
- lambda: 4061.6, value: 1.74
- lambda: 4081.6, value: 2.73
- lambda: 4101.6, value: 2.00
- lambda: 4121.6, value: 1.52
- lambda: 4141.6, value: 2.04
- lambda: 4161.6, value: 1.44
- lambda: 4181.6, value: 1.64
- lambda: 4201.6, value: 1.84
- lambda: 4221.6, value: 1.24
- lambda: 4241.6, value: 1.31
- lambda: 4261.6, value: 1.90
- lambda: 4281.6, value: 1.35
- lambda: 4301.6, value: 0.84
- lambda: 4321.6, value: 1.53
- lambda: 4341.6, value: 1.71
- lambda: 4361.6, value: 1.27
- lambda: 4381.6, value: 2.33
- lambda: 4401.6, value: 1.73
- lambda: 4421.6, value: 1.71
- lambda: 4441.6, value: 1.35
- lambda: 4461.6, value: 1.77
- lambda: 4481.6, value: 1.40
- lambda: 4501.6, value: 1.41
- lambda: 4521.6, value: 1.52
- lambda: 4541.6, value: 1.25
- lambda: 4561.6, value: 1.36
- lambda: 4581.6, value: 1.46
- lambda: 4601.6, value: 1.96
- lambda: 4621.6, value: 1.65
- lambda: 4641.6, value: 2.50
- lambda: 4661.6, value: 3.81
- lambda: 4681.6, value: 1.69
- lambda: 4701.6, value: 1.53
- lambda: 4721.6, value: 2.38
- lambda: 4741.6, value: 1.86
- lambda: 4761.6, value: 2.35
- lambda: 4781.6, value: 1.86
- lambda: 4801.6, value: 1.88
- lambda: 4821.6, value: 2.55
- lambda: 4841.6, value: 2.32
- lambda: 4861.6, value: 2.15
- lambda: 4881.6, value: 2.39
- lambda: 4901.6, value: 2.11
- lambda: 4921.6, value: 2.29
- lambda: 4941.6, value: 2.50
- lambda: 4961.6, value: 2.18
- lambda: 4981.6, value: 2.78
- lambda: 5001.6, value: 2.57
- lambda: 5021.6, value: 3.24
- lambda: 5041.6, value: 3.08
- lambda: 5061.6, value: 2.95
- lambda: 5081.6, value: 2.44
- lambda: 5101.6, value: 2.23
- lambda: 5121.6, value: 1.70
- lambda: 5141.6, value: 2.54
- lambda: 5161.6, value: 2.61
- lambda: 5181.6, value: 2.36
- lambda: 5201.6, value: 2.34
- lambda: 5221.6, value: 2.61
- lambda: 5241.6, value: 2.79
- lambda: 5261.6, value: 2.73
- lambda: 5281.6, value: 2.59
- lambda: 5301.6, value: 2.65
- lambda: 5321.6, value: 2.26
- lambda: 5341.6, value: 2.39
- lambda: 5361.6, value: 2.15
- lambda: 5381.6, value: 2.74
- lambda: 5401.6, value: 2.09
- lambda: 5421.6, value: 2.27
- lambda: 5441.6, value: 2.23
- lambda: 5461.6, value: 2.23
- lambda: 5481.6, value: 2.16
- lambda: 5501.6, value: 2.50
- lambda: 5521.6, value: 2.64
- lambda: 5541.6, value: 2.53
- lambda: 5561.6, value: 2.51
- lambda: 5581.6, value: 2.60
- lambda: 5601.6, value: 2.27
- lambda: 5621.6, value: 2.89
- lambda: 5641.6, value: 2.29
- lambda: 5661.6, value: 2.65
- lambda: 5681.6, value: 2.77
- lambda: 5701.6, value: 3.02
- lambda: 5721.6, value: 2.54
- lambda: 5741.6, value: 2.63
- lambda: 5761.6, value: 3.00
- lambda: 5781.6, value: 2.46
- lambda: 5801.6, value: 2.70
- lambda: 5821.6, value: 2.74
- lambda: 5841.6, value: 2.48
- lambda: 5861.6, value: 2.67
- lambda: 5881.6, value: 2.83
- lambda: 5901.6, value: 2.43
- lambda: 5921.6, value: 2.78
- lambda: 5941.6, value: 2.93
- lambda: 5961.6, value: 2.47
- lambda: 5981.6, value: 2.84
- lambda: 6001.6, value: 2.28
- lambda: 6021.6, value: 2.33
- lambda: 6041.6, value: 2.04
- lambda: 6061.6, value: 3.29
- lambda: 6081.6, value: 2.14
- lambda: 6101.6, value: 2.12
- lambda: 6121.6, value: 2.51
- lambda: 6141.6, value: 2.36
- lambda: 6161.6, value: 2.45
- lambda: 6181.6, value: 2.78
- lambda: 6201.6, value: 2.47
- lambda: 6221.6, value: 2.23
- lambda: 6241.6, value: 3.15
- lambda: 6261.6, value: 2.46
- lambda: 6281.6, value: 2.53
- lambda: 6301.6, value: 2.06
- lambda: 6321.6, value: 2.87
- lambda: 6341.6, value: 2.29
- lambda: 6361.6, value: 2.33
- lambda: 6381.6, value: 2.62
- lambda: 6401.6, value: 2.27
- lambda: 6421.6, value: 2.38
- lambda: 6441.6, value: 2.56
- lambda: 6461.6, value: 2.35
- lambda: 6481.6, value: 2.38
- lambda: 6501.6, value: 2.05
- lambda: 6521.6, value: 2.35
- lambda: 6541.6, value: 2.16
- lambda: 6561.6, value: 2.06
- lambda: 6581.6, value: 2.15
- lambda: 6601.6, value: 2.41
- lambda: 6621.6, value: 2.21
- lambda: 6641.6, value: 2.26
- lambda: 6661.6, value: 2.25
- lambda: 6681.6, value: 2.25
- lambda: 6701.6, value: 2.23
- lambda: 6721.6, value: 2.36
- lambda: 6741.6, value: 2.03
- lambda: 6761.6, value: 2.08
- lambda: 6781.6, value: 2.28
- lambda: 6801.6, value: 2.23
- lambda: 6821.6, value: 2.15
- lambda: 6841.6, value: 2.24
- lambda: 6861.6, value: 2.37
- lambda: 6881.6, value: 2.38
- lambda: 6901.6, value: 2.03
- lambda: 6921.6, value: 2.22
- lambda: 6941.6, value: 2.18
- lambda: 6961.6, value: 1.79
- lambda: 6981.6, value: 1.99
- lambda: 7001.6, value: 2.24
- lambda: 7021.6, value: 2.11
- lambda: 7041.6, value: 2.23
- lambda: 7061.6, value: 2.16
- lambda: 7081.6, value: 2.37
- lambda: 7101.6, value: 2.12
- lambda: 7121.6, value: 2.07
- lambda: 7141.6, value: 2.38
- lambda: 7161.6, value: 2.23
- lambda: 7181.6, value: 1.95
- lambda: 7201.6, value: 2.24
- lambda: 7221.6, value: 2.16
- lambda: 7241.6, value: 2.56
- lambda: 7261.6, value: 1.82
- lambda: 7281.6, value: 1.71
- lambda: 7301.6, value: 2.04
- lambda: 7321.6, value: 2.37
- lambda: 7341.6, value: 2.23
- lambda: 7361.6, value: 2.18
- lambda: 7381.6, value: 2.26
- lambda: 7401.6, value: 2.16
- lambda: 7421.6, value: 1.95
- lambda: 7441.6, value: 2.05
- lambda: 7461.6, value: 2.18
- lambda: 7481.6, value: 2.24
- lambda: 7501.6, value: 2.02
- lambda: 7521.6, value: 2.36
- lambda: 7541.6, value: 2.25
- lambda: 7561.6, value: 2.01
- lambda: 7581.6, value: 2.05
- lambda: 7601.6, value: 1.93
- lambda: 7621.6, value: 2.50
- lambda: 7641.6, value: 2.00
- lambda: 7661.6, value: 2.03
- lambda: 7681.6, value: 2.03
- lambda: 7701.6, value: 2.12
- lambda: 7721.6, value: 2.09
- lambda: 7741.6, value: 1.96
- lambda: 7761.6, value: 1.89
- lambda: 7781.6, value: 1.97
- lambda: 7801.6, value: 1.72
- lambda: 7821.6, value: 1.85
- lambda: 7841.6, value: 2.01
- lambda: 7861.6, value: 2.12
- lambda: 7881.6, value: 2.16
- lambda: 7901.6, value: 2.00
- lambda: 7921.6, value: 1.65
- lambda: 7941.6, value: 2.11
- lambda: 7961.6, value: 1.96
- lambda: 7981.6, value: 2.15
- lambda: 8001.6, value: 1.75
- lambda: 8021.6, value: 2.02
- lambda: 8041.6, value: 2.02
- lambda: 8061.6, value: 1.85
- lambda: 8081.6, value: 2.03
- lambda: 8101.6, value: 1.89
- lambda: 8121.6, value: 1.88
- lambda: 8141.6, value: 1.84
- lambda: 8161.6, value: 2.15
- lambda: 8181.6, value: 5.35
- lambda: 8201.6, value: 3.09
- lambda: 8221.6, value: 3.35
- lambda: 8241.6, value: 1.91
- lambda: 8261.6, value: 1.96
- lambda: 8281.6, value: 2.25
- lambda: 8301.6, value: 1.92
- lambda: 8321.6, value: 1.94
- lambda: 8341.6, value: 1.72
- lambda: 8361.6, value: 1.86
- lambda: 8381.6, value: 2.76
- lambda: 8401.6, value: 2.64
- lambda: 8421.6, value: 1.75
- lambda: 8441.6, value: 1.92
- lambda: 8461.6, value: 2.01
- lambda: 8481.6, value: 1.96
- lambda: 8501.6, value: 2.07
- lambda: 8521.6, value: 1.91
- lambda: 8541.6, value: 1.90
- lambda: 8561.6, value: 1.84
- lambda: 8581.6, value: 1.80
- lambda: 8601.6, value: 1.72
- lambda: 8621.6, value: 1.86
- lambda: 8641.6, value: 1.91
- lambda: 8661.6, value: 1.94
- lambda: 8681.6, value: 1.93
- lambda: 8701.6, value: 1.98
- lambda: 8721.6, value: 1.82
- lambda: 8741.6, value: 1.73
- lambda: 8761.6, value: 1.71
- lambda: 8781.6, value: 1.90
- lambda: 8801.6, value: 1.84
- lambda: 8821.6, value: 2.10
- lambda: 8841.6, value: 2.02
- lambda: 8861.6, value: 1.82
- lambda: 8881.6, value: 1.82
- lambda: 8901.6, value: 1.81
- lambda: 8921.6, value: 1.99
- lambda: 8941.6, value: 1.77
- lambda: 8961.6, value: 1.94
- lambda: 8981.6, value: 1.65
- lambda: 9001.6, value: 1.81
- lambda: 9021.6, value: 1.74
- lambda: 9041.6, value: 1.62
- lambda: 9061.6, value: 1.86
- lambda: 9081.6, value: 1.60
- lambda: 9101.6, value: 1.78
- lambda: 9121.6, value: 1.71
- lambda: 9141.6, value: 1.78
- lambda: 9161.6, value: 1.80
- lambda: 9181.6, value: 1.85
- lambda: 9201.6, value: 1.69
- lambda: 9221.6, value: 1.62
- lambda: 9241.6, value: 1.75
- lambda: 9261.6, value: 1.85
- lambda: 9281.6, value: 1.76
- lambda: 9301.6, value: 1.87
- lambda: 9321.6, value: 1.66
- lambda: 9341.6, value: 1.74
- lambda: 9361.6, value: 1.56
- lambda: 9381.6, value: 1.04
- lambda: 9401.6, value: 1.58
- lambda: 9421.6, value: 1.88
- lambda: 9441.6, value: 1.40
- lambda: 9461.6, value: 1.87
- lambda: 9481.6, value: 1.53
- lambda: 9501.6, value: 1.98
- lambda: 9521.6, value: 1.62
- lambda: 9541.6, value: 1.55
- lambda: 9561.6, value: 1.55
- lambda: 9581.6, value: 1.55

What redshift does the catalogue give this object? 0.248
